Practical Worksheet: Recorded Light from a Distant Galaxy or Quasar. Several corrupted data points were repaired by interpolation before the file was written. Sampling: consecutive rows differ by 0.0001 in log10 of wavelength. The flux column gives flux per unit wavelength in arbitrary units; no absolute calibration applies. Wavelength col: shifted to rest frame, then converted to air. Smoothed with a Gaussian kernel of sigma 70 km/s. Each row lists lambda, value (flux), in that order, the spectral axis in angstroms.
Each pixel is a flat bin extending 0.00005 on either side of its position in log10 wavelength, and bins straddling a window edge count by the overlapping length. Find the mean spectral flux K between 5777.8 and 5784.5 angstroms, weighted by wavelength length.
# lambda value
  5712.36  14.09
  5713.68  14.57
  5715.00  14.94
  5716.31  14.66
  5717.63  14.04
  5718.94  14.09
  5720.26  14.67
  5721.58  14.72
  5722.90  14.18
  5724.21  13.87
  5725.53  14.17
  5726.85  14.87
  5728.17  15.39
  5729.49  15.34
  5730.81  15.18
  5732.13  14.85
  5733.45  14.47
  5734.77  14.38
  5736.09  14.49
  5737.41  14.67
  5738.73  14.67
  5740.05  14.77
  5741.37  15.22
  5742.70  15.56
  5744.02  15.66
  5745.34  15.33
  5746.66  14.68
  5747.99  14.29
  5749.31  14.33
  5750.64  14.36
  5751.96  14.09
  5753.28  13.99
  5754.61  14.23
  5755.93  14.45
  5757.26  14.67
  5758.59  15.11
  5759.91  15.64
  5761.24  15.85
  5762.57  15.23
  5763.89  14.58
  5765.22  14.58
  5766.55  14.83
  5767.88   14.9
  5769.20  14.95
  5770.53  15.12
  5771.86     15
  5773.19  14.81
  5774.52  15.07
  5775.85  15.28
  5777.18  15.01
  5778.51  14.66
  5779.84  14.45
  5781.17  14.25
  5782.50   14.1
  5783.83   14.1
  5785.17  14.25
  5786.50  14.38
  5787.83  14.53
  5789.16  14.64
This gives 14.3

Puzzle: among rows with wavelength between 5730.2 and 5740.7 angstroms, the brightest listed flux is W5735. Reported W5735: 15.18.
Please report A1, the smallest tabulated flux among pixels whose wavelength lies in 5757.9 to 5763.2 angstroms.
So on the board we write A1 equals 15.11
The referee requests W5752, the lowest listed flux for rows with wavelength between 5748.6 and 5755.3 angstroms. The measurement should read 13.99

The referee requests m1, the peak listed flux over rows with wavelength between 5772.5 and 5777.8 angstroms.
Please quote 15.28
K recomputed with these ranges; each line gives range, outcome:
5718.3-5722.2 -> 14.5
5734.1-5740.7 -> 14.6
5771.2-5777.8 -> 15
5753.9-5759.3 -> 14.6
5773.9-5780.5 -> 14.9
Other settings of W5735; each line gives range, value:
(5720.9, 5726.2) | 14.72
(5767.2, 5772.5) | 15.12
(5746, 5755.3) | 14.68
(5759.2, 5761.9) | 15.85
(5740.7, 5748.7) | 15.66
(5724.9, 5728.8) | 15.39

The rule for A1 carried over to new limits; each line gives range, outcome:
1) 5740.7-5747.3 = 14.68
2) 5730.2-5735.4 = 14.38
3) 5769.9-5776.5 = 14.81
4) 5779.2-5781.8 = 14.25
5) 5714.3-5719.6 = 14.04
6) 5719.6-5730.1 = 13.87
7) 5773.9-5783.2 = 14.1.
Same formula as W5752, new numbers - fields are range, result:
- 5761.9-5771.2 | 14.58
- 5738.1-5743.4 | 14.67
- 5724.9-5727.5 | 14.17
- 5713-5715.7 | 14.57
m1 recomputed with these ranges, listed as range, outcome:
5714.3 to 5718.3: 14.94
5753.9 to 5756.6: 14.45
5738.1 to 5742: 15.22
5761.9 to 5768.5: 15.23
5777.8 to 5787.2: 14.66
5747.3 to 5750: 14.33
